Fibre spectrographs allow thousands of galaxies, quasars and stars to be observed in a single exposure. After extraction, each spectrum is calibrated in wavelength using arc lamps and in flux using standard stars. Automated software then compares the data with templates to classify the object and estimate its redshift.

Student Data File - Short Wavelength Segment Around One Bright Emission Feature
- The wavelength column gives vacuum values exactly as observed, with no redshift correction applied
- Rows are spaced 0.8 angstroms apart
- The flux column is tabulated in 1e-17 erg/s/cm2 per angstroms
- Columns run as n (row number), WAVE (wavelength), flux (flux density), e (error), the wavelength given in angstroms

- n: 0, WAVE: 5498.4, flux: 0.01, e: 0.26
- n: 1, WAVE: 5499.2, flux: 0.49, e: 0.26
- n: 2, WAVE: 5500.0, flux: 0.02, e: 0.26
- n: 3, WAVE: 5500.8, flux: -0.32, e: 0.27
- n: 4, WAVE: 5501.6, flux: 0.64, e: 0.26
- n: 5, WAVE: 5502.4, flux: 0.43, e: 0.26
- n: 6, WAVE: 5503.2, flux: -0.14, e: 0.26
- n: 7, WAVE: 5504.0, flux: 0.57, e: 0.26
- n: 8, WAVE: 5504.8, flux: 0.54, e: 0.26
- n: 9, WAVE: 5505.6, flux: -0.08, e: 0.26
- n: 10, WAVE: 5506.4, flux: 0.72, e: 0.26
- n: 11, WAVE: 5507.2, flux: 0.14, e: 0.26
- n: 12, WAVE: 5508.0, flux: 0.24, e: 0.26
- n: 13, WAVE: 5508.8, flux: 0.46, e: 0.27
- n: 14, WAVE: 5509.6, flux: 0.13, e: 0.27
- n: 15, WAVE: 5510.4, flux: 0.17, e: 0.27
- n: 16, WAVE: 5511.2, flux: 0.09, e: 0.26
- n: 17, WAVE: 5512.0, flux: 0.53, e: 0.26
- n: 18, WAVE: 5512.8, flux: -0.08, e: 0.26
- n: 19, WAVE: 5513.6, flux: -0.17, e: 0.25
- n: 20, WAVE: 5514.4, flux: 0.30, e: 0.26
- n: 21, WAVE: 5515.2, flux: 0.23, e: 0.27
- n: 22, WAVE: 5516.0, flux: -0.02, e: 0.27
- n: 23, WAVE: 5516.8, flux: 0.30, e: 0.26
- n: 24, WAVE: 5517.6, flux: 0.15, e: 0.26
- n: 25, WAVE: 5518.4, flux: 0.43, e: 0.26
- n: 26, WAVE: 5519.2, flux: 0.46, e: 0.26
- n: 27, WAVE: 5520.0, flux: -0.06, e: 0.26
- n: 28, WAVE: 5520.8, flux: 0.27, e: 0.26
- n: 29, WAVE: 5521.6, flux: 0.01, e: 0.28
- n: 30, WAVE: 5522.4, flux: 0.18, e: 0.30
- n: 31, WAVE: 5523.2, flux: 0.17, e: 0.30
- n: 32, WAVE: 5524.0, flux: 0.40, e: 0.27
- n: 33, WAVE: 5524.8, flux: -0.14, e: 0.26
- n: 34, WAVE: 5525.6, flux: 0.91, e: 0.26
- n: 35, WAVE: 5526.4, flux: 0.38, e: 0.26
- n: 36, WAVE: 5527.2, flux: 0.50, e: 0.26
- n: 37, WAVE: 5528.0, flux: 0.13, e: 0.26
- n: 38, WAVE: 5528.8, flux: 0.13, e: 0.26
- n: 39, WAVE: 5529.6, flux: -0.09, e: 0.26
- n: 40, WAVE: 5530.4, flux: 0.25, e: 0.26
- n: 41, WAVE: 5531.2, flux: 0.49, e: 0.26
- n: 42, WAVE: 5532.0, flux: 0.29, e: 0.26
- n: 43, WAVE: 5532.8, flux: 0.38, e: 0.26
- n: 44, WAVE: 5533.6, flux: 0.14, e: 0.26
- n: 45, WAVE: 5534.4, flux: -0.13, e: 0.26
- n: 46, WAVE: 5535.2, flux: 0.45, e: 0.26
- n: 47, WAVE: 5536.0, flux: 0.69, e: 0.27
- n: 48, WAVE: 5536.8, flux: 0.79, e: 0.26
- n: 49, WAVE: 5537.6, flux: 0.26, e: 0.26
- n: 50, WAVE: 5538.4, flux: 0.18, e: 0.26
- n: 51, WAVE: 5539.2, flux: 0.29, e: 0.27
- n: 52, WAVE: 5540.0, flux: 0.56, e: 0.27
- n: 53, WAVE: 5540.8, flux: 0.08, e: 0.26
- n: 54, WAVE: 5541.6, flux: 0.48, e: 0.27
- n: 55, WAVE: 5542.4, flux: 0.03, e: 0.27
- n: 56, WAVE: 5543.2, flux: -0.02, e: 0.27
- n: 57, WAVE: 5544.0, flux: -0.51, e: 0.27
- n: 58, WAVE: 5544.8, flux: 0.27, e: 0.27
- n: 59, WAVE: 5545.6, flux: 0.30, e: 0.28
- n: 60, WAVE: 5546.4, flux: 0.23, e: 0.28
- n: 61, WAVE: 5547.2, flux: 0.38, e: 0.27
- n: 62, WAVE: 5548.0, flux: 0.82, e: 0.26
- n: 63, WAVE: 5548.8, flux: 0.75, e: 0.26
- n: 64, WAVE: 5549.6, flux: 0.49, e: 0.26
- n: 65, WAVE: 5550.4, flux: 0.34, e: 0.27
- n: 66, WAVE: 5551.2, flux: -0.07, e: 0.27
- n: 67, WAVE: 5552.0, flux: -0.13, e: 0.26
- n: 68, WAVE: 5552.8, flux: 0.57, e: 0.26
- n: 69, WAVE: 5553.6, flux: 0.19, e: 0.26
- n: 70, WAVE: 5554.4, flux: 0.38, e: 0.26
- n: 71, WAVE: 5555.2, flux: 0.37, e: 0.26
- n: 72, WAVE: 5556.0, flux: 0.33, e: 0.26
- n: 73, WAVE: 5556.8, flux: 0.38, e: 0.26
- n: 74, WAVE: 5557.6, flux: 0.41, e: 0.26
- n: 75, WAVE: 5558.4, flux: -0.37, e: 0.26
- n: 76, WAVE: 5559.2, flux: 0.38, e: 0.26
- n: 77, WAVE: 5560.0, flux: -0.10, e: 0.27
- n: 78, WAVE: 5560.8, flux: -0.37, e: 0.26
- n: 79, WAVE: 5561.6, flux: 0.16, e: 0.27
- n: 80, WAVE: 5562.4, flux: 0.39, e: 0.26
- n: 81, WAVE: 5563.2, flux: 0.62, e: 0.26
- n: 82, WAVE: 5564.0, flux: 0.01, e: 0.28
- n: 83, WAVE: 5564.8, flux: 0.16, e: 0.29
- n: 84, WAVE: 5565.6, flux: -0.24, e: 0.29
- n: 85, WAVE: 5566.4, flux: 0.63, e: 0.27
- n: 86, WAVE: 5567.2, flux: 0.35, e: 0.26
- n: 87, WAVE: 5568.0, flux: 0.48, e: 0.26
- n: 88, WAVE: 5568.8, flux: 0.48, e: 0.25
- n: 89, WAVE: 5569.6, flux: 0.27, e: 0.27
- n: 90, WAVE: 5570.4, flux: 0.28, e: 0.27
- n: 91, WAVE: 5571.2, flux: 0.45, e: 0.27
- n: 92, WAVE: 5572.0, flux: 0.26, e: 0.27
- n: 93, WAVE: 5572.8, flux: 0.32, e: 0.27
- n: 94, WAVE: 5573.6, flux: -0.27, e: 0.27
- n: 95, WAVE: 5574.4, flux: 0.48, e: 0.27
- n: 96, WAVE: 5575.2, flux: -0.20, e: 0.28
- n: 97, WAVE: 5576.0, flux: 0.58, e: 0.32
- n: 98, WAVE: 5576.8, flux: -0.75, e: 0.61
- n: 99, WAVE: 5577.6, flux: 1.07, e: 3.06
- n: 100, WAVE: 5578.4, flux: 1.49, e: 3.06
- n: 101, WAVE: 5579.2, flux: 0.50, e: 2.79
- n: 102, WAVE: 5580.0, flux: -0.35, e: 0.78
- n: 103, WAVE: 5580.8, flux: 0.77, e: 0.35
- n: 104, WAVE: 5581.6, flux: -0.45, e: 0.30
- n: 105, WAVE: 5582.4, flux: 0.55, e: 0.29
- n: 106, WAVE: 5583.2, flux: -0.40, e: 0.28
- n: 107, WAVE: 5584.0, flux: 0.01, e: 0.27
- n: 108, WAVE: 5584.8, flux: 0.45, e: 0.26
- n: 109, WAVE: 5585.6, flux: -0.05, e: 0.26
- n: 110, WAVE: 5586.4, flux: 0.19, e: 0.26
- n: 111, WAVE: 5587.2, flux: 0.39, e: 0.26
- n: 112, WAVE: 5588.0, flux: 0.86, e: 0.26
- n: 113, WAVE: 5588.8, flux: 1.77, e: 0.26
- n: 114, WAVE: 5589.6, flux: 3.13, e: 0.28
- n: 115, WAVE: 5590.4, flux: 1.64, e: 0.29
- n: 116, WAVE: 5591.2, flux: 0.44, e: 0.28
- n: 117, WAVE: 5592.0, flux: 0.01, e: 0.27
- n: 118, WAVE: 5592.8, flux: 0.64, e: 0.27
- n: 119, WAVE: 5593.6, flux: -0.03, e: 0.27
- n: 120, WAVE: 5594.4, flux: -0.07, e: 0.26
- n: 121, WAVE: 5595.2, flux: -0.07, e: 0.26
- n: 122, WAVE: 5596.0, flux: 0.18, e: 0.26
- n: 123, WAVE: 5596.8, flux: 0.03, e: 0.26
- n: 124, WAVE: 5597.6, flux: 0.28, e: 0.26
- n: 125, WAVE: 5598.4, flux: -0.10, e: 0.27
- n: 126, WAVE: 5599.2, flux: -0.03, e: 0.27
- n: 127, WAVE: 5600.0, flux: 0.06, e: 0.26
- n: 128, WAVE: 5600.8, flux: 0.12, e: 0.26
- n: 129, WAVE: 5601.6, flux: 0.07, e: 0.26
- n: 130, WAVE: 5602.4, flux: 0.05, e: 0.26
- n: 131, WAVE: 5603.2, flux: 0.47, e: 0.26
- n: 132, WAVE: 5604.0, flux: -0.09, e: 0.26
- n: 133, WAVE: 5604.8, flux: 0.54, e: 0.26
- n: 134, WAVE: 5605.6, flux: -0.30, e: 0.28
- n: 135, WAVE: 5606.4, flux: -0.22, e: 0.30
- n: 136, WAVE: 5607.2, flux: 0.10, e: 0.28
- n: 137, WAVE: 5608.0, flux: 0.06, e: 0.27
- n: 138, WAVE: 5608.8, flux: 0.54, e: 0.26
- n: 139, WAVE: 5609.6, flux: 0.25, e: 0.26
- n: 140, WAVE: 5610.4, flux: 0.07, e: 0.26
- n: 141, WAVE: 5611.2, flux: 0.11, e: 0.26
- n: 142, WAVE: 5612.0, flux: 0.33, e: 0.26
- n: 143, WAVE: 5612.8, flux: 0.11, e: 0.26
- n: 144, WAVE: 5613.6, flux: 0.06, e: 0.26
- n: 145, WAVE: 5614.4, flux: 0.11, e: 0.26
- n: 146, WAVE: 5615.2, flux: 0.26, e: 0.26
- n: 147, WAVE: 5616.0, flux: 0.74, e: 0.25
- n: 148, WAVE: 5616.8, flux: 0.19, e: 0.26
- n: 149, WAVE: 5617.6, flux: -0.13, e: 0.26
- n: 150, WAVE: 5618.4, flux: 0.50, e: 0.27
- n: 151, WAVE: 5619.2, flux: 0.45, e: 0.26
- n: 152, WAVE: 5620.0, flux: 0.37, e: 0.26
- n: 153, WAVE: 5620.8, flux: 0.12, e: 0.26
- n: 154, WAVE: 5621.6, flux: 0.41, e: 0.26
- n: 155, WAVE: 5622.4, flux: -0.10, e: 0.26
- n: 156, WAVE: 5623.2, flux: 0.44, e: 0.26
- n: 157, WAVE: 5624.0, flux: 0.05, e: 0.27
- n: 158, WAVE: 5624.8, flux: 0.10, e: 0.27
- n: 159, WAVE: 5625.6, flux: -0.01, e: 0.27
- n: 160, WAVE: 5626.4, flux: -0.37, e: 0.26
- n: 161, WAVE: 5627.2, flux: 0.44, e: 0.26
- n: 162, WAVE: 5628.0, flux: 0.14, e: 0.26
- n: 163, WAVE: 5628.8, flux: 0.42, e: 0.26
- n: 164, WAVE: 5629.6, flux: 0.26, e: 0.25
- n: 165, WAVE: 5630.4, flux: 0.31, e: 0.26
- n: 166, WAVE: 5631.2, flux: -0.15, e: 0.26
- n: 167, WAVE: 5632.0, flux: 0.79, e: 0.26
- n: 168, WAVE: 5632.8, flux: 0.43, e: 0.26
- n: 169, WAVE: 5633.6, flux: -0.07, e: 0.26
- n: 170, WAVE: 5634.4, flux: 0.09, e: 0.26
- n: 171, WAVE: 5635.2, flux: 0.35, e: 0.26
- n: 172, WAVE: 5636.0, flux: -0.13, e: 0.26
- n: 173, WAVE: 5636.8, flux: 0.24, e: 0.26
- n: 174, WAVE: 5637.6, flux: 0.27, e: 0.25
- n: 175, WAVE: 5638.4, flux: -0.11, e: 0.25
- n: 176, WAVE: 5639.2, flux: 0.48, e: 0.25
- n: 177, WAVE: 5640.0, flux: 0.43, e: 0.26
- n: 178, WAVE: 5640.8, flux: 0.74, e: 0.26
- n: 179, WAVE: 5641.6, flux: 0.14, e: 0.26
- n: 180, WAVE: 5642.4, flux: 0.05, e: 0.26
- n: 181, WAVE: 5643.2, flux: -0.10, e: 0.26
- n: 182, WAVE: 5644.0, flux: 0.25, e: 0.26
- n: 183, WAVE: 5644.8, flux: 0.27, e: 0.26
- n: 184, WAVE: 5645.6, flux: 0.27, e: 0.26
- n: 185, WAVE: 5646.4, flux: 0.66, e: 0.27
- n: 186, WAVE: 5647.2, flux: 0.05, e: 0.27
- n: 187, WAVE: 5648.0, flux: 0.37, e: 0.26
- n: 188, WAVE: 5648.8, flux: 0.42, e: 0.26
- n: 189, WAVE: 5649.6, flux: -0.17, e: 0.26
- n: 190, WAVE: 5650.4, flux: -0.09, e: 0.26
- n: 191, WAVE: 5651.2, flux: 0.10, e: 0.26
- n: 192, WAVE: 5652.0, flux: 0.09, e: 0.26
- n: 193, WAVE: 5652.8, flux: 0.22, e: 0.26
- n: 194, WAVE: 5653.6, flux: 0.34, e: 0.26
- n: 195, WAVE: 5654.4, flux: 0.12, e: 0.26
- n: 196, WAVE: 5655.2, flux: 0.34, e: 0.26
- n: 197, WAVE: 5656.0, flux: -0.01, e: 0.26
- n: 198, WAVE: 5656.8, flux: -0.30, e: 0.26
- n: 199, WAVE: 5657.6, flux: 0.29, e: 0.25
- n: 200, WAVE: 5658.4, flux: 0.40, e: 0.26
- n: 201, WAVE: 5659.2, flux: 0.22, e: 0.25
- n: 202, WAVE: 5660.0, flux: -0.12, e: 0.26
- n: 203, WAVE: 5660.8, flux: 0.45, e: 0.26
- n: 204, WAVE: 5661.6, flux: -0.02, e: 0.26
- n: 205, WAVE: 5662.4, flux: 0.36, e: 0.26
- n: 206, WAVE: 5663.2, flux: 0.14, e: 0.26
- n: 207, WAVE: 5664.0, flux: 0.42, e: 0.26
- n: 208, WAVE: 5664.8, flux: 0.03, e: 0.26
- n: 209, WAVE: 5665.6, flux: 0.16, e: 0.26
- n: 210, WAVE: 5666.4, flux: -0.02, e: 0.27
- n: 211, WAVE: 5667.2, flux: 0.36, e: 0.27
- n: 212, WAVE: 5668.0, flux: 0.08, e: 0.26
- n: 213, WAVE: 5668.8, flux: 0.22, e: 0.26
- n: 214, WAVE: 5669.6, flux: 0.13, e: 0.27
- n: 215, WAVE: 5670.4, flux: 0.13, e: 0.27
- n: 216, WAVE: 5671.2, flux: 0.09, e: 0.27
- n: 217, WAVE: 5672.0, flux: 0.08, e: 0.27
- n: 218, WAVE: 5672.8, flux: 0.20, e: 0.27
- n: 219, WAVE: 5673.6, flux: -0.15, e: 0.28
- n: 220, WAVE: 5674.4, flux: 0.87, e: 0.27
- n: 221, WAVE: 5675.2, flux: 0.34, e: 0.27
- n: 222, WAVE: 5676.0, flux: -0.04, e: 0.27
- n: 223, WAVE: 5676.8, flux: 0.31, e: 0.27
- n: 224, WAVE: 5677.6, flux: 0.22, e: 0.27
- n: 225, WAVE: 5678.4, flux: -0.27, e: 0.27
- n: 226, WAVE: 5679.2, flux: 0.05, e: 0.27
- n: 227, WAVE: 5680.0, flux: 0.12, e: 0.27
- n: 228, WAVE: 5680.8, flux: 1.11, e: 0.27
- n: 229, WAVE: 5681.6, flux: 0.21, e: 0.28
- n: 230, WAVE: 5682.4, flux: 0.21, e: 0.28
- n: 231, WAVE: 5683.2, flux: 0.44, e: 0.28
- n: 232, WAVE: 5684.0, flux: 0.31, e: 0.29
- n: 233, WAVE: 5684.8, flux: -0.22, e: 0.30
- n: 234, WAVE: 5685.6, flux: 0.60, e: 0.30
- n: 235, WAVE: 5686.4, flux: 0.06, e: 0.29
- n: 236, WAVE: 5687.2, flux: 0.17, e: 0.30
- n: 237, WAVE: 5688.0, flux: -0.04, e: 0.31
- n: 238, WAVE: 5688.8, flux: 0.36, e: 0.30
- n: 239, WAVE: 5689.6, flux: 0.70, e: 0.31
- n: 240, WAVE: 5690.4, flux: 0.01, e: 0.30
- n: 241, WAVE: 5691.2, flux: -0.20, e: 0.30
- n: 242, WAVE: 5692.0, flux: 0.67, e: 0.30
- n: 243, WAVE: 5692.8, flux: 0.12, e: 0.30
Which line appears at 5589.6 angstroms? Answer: [O III]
